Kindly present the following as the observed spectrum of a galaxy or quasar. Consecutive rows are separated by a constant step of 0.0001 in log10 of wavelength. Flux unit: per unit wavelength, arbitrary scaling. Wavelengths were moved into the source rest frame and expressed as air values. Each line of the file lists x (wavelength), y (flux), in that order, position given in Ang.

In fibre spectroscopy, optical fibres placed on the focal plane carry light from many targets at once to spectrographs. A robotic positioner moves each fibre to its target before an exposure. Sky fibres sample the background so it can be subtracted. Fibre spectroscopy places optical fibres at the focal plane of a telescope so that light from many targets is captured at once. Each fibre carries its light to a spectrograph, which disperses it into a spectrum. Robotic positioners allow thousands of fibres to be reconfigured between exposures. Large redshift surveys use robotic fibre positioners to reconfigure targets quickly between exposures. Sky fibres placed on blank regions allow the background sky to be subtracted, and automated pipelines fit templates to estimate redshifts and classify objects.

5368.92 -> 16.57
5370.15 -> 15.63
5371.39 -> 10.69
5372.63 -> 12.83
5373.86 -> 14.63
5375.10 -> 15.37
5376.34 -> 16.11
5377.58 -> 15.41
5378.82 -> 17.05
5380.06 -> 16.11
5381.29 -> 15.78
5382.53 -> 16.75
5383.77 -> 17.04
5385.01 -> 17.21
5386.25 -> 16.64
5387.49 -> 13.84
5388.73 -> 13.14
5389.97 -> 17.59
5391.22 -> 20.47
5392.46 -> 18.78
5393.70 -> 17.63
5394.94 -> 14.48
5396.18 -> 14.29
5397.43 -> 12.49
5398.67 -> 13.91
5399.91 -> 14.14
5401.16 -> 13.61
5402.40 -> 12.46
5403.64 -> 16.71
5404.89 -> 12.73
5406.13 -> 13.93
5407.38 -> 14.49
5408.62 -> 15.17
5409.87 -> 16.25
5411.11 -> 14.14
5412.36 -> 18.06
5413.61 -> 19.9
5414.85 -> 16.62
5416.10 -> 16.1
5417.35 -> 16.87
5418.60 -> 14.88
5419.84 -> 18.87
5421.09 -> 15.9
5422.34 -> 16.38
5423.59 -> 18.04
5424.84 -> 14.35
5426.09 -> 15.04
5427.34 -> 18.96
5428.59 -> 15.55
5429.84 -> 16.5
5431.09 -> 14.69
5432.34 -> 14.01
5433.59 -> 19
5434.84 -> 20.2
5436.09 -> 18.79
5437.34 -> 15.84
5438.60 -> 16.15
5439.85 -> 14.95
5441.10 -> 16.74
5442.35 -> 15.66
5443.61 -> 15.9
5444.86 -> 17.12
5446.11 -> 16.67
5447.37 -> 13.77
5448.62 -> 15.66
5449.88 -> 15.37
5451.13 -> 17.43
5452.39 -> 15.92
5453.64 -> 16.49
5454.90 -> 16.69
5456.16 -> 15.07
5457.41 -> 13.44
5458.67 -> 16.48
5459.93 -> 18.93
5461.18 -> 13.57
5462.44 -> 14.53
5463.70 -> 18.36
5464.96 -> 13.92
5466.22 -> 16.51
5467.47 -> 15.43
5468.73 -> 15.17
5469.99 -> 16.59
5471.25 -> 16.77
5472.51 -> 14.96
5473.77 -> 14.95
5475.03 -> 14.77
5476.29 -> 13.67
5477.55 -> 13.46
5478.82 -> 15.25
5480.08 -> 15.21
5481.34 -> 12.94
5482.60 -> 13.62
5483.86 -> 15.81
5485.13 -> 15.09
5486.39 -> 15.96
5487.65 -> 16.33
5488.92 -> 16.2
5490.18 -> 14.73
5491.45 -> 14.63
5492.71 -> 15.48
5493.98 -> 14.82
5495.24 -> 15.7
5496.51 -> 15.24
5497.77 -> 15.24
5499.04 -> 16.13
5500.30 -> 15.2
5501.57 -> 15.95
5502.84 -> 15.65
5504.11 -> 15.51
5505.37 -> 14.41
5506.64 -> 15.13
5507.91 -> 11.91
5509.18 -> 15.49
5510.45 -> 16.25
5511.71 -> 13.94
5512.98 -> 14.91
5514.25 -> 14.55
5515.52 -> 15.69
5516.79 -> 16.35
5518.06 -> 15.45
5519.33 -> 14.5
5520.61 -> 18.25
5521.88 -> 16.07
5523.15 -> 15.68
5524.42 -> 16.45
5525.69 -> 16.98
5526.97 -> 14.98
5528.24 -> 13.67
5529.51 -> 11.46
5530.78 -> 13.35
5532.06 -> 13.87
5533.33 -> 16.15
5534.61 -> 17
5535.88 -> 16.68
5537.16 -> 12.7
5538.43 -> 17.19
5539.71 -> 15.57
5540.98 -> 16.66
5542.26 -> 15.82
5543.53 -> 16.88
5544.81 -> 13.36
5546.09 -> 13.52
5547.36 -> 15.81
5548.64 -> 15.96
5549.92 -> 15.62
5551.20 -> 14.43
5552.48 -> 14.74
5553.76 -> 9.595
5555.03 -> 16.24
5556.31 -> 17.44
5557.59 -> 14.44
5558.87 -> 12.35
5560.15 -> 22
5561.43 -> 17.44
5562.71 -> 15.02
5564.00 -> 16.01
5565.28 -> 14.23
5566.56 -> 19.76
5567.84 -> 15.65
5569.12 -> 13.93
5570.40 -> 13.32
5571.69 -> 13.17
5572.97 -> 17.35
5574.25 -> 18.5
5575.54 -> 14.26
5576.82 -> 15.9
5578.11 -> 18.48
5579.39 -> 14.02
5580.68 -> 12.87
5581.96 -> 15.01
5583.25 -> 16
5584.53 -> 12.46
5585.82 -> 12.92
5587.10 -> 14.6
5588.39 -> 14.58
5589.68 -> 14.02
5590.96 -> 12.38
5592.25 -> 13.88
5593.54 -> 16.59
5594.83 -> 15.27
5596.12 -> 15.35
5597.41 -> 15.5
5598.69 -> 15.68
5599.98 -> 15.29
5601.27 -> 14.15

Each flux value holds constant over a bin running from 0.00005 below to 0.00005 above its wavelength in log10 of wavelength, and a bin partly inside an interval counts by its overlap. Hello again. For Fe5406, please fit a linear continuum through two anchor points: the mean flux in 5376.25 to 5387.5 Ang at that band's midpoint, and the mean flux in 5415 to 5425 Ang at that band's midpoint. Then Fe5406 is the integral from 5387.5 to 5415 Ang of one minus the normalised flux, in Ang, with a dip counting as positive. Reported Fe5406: 1.6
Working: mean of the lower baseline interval 16.3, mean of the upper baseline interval 16.5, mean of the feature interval 15.4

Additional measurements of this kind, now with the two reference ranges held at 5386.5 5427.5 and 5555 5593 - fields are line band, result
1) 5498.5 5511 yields 0.2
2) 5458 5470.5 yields -0.3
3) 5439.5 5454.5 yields -0.4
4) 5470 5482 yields 0.6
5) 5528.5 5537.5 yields 0.5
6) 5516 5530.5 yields 0.0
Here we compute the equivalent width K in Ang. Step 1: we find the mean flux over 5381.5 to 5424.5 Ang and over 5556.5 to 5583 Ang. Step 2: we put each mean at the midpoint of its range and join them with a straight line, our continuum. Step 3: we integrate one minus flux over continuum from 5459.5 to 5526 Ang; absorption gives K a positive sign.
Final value 1.8 Ang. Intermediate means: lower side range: 15.9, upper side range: 15.7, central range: 15.3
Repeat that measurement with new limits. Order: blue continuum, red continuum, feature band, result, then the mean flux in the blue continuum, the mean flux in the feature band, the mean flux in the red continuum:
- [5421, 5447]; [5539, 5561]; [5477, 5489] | 0.8 Ang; 16.5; 14.9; 15.3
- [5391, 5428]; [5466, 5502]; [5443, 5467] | -0.7 Ang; 15.8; 15.9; 15.2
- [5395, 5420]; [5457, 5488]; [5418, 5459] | -2.8 Ang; 15.2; 16.3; 15.3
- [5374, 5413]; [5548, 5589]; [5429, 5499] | -1.2 Ang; 15.5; 15.7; 15.3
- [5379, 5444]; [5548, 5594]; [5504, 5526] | 0.1 Ang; 16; 15.4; 15.1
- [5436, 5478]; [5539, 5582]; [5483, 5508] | 0.5 Ang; 15.7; 15.3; 15.5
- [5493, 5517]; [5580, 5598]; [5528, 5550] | -0.4 Ang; 15.1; 15.1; 14.4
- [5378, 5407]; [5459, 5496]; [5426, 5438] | -1.2 Ang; 15.5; 16.9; 15.3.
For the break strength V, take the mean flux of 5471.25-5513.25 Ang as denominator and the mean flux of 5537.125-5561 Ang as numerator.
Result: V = 1.0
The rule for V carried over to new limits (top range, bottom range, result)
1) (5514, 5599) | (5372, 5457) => 0.96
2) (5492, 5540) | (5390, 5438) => 0.95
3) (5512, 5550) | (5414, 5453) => 0.94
